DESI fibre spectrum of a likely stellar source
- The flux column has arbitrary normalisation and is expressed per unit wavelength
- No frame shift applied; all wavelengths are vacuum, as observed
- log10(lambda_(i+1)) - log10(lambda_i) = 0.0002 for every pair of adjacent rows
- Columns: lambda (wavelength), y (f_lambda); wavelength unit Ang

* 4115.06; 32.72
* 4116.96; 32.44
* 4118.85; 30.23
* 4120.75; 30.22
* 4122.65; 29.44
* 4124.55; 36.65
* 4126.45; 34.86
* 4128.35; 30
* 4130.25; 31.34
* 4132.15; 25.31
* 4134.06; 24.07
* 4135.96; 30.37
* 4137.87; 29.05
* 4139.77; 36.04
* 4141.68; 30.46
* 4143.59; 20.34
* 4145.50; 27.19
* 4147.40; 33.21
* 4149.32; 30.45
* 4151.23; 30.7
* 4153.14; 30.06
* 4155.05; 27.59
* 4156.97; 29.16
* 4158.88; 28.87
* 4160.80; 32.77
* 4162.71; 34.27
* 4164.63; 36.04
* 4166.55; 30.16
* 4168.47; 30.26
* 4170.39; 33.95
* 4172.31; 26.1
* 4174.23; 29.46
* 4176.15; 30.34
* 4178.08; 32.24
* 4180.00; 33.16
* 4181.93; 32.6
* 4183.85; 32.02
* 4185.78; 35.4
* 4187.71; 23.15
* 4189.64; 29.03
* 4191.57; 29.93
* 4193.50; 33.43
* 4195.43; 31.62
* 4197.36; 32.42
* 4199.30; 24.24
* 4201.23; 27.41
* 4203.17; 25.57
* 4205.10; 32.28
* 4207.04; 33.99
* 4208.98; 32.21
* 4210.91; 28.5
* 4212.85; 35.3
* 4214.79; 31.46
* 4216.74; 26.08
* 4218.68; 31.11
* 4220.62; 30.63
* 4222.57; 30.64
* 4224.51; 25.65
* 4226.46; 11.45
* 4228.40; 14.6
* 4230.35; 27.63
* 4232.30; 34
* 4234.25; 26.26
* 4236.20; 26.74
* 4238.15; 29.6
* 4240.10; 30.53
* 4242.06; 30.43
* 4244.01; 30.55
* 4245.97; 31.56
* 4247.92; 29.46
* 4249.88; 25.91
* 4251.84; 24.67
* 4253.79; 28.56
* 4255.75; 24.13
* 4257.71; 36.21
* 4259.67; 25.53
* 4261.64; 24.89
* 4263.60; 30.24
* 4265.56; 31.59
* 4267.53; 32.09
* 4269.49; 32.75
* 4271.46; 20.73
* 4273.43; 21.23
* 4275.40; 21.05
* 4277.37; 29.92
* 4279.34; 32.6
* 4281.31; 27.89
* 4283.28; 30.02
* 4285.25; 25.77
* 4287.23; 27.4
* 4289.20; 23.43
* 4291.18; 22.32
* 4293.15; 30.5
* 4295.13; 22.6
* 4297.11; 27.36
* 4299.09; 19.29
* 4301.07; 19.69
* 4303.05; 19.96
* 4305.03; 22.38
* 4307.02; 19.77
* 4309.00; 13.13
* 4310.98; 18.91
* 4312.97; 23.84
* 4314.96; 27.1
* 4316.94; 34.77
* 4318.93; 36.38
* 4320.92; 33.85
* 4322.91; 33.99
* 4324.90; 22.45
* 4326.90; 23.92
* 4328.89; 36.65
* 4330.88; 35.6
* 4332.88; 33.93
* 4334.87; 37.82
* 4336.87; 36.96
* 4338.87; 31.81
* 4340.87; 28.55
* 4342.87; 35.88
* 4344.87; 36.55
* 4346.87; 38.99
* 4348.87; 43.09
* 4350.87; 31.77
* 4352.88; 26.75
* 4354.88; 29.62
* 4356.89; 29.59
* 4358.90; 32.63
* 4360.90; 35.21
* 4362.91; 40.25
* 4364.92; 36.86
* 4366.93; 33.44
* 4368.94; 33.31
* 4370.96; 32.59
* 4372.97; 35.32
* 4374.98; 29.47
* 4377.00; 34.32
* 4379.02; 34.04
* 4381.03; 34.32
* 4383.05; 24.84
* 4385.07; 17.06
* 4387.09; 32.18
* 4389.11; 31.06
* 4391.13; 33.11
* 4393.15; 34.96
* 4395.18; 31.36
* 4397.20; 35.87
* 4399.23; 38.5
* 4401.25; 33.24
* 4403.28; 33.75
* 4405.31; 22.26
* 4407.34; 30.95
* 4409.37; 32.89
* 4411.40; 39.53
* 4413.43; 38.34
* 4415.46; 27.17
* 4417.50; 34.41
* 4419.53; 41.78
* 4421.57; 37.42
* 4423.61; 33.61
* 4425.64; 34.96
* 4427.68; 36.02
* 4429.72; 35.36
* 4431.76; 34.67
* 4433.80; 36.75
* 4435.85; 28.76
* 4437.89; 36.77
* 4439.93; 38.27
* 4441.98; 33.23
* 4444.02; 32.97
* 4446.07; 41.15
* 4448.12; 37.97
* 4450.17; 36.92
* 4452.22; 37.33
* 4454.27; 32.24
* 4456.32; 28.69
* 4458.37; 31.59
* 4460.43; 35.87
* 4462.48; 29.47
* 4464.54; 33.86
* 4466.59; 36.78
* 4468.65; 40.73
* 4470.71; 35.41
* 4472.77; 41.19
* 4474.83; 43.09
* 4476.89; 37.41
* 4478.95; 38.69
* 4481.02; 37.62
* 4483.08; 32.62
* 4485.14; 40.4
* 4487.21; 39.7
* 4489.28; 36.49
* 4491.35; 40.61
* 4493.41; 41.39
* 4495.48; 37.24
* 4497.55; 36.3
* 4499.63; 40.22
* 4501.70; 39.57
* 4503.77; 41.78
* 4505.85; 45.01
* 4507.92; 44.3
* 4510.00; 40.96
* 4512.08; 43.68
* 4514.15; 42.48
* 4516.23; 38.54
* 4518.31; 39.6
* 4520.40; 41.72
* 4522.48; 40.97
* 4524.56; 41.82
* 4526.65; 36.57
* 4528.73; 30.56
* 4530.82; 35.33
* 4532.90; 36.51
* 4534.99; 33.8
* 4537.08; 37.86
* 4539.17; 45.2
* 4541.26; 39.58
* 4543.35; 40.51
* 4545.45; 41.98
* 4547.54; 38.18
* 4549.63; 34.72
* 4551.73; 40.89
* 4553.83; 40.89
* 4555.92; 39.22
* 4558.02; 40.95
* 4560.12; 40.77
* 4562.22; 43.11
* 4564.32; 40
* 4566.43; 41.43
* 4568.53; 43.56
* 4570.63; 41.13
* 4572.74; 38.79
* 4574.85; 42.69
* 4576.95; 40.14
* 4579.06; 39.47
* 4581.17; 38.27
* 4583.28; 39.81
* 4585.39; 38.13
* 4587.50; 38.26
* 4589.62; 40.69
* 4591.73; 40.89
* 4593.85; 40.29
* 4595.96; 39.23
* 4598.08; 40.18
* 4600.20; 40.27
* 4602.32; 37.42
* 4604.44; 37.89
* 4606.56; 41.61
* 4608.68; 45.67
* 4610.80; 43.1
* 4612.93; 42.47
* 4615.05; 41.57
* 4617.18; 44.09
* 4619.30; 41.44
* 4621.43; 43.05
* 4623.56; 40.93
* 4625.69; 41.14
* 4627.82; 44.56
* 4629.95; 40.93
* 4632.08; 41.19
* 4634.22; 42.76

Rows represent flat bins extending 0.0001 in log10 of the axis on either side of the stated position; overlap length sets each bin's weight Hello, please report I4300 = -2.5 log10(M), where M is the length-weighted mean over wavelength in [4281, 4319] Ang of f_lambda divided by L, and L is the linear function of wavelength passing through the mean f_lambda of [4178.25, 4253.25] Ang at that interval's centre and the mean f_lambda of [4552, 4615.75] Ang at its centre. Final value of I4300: 0.29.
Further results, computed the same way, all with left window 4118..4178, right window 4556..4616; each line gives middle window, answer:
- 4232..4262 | 0.14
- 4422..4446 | 0.06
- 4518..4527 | -0.04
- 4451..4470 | 0.11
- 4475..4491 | 0.01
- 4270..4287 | 0.26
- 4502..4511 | -0.11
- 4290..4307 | 0.43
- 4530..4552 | 0.03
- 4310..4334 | 0.14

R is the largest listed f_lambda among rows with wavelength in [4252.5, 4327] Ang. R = 36.38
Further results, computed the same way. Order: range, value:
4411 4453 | 41.78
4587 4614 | 45.67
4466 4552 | 45.2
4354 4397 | 40.25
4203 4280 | 36.21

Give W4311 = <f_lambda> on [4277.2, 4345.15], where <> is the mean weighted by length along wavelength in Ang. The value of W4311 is 28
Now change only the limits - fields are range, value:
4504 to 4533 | 40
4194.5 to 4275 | 28.2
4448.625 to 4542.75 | 38.2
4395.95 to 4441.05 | 34.6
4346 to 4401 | 33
